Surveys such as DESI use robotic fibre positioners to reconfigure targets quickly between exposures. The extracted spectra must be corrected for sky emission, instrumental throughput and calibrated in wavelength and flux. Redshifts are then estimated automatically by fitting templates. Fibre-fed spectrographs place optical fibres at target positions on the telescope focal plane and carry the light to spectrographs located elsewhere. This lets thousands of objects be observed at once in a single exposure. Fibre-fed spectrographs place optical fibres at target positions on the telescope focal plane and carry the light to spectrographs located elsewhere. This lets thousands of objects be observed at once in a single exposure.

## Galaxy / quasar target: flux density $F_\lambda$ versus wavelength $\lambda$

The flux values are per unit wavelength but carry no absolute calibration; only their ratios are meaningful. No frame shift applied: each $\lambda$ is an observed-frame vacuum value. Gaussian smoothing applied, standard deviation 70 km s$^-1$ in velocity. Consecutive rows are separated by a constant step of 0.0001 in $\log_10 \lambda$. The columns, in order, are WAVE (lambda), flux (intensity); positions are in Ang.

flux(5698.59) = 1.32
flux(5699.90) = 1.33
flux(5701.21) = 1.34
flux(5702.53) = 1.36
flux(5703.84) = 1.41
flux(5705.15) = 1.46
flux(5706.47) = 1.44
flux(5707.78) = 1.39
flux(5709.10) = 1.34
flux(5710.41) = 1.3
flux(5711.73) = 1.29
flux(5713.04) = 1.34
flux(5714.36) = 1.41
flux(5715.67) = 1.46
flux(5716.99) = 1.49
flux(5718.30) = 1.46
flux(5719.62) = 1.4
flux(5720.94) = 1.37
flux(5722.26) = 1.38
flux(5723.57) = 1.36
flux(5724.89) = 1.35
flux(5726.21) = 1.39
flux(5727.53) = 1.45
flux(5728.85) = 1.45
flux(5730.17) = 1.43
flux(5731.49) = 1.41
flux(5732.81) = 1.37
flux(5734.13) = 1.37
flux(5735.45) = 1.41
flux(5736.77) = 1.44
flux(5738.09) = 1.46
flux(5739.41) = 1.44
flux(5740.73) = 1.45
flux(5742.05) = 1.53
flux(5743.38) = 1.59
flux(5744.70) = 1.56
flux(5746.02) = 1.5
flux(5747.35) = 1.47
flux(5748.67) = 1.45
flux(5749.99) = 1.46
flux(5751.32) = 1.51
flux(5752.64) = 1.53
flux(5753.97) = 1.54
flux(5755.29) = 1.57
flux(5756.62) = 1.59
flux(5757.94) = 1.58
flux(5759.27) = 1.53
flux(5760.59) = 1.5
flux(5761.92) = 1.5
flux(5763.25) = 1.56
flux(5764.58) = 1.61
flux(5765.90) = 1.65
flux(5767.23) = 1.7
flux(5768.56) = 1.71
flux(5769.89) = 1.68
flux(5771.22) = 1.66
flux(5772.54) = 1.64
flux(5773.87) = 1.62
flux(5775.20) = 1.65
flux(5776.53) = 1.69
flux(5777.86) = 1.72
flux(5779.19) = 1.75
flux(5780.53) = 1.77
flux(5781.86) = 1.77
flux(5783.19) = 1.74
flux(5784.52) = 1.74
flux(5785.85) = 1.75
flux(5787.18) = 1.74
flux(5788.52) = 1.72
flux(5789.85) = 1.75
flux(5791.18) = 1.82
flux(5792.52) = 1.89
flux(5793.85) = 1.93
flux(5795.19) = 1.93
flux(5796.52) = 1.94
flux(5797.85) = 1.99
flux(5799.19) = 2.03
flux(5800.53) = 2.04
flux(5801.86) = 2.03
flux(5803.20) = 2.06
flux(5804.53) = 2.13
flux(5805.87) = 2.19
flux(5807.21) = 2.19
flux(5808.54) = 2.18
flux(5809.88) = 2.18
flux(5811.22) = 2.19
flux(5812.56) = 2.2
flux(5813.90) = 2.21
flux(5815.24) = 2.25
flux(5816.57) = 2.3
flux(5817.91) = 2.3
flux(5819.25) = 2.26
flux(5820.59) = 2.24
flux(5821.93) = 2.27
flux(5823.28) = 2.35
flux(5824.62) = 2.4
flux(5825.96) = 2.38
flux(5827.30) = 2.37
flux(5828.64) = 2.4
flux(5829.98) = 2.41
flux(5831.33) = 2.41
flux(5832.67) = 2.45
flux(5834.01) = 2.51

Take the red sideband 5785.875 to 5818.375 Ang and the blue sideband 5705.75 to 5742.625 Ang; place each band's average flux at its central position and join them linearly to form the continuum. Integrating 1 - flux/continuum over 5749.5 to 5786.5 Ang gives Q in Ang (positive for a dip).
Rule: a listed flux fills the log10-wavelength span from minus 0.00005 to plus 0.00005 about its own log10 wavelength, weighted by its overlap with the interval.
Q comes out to 2.7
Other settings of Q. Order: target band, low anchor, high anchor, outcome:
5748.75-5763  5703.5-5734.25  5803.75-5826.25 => 1.6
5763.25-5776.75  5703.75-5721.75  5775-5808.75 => 0.8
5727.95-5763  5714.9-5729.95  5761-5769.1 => 0.8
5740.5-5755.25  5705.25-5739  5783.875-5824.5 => 0.9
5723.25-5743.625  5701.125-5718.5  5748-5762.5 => 0.4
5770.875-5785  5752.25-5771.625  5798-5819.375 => 0.7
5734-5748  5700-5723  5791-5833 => 1.3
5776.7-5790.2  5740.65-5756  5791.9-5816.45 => 1.0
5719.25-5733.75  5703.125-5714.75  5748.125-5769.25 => 0.5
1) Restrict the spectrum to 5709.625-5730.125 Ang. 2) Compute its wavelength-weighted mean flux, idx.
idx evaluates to 1.39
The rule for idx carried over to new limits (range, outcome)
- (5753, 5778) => 1.61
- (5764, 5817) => 1.89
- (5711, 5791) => 1.54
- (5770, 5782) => 1.69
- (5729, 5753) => 1.46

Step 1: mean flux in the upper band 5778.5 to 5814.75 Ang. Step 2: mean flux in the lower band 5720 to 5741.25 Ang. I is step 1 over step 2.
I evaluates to 1.4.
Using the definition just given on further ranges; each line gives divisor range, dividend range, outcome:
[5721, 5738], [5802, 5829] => 1.60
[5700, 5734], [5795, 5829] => 1.58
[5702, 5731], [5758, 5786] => 1.19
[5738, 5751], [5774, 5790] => 1.16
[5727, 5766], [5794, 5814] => 1.40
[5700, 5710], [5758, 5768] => 1.14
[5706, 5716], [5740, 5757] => 1.11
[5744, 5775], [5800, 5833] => 1.43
